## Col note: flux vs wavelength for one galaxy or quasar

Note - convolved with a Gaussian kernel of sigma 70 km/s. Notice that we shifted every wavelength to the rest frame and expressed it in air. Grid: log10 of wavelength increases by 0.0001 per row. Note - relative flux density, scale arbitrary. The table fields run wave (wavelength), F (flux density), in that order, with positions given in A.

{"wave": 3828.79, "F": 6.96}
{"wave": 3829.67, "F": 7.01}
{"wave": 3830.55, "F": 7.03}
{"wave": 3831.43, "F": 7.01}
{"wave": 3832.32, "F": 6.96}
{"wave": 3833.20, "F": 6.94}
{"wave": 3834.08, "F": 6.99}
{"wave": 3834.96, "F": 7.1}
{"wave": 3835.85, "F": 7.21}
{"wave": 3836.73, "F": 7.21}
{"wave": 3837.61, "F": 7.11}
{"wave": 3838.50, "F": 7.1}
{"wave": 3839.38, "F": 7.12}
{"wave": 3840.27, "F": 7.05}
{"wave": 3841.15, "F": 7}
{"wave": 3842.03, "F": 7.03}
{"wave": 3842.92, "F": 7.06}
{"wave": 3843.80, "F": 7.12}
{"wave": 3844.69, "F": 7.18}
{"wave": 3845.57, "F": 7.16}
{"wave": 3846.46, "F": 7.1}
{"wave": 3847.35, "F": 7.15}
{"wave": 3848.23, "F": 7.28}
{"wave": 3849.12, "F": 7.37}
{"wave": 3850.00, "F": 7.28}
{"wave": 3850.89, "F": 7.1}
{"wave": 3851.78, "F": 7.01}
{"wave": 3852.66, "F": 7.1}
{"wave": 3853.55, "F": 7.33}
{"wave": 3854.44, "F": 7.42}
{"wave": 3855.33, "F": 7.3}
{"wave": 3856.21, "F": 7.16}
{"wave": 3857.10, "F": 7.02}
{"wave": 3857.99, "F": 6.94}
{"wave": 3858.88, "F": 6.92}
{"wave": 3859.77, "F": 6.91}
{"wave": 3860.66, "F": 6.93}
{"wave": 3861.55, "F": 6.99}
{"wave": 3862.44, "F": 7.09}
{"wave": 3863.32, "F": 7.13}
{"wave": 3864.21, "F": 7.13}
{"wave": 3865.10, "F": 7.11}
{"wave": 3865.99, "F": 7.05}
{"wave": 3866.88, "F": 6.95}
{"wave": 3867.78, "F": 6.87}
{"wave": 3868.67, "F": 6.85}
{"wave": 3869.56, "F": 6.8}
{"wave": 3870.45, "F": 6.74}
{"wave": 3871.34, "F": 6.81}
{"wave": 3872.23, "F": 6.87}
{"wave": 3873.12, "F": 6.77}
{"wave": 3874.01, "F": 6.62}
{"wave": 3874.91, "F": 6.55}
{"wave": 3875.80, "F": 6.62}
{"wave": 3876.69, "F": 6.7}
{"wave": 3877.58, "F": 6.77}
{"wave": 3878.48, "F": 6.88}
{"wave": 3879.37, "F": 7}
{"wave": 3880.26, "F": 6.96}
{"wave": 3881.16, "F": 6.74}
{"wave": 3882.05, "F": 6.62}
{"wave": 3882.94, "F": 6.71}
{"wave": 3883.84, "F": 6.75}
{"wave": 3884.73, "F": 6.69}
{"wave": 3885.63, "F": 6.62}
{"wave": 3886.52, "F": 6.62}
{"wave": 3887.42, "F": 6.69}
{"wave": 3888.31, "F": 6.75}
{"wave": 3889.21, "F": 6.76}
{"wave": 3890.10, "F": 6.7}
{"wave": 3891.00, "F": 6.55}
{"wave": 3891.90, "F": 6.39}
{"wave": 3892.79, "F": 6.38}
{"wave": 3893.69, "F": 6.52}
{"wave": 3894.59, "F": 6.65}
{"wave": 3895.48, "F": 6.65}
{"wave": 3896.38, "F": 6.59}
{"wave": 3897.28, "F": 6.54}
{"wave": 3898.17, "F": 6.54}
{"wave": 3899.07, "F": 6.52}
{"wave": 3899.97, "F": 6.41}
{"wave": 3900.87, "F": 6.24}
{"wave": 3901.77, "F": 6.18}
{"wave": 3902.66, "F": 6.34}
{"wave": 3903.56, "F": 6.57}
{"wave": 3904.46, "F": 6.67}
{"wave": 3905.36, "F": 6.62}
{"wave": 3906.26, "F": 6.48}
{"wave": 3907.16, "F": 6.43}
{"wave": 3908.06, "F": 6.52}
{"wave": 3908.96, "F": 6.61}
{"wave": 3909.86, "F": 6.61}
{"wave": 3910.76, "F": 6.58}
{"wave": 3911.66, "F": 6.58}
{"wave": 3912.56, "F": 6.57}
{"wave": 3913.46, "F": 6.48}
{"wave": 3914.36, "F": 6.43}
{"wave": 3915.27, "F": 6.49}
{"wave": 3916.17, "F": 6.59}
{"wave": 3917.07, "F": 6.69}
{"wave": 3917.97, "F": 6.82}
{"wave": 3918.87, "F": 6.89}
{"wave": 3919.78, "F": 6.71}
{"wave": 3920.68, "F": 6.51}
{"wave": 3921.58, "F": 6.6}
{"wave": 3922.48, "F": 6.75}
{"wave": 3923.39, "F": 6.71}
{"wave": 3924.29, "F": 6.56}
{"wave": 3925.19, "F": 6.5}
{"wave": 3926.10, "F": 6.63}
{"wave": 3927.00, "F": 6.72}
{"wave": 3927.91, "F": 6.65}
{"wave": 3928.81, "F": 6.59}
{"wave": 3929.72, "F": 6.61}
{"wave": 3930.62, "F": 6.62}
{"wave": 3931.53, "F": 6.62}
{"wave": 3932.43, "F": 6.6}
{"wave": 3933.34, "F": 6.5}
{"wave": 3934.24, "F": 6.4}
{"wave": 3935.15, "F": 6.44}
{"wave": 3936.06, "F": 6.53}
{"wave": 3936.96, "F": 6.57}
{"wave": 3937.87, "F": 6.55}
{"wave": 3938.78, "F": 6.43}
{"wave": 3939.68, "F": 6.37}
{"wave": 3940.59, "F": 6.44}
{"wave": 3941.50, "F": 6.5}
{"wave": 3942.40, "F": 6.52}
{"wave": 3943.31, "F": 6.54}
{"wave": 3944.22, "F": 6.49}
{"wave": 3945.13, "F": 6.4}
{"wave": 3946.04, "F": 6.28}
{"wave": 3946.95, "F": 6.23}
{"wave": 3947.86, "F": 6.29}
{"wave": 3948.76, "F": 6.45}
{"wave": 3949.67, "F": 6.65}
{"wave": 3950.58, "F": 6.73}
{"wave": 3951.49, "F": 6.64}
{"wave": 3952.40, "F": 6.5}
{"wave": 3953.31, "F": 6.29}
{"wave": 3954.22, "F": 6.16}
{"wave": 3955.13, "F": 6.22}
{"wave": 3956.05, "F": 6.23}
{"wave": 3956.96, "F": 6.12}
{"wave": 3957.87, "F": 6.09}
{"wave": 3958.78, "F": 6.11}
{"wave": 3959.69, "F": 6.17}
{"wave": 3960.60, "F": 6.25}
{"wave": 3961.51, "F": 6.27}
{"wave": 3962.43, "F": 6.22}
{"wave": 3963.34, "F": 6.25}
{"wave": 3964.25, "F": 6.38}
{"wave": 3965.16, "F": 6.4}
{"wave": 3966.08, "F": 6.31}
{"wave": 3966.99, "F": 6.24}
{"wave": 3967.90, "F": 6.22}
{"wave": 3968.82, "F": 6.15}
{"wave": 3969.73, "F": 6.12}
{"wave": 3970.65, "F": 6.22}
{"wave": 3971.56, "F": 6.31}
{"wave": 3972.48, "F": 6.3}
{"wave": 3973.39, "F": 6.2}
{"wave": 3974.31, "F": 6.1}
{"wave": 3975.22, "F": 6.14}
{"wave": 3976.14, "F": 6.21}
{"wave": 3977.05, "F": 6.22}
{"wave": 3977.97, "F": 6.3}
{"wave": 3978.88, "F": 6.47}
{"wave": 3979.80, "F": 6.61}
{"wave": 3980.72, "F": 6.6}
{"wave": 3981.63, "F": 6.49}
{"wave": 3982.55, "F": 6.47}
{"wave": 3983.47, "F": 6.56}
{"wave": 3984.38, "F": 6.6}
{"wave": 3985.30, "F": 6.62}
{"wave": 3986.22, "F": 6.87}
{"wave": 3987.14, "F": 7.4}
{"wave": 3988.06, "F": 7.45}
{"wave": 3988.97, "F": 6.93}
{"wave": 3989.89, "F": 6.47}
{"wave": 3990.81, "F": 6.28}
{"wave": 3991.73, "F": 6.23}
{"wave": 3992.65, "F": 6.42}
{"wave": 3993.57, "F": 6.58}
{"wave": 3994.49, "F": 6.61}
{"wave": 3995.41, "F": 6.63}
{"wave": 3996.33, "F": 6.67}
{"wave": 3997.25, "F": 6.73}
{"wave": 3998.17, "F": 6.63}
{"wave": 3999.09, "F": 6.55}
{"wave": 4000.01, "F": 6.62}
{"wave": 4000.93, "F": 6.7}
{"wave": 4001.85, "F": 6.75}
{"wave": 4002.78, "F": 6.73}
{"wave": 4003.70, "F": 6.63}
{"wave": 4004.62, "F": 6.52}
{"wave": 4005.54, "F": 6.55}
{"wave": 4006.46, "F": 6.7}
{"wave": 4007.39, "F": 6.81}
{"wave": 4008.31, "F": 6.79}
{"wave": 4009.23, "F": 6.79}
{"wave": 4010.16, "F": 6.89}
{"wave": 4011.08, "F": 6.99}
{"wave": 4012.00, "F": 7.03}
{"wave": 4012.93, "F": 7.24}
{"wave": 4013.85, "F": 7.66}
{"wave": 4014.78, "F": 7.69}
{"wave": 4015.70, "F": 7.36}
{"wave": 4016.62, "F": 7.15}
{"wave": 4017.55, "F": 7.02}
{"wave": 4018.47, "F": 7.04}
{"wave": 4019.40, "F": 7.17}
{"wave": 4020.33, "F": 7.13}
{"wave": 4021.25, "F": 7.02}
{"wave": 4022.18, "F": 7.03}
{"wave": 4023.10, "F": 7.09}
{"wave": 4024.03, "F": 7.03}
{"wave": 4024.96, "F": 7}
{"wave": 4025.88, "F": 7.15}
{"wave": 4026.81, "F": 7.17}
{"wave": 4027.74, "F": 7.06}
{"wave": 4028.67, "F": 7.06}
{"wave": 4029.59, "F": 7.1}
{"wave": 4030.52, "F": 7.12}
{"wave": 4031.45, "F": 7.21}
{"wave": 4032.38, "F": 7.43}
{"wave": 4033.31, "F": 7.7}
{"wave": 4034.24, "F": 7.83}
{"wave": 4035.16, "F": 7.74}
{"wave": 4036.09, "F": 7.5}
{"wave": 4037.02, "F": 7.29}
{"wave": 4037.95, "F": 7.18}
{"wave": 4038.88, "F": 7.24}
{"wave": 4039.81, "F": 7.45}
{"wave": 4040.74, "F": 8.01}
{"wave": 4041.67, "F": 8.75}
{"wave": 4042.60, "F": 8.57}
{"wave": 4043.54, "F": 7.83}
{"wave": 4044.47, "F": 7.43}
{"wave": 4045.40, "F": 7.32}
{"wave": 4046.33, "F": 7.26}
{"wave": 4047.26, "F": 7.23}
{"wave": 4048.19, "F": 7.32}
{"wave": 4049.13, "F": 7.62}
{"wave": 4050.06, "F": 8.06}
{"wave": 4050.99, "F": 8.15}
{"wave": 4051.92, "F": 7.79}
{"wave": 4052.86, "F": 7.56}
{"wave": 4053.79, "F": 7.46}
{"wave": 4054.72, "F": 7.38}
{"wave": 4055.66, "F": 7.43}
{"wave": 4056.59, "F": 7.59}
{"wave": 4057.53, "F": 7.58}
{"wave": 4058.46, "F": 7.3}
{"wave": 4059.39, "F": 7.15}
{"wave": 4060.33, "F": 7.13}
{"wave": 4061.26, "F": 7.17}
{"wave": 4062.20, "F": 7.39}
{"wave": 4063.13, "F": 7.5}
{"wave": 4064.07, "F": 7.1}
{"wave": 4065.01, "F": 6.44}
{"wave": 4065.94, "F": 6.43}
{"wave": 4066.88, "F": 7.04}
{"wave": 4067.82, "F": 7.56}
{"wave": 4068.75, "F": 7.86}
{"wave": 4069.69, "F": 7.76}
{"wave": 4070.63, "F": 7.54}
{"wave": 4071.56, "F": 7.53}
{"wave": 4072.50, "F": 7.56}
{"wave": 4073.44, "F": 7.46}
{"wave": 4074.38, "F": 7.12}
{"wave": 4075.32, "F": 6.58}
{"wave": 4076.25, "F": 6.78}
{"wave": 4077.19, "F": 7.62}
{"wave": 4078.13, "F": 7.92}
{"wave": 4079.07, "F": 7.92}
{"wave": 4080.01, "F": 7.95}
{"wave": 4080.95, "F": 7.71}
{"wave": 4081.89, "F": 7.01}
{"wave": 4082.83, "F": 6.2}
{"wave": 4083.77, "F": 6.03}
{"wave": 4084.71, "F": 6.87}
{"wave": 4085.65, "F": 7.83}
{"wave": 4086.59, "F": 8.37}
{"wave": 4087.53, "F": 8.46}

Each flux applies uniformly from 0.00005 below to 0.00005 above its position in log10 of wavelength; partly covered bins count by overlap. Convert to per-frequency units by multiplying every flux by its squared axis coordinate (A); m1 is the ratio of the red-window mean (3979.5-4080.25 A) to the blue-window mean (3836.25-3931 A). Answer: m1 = 1.1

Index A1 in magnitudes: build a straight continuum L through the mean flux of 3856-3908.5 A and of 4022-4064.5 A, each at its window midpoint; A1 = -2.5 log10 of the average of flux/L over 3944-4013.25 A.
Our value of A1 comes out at 0.11 mag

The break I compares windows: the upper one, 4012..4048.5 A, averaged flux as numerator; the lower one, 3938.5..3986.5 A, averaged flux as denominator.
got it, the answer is 1.2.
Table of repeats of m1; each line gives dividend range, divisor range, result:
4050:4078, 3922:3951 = 1.20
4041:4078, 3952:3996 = 1.22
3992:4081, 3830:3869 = 1.12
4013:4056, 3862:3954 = 1.20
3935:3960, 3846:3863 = 0.94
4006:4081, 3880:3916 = 1.21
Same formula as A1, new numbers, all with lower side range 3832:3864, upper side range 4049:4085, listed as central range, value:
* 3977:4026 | 0.071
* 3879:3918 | 0.092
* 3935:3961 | 0.133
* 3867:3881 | 0.055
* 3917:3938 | 0.091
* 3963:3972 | 0.157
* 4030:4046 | -0.045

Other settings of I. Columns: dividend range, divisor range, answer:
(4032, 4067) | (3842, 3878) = 1.07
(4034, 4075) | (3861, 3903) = 1.12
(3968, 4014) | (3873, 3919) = 1.00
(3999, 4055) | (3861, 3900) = 1.08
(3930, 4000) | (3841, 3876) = 0.92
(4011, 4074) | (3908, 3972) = 1.14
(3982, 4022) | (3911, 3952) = 1.04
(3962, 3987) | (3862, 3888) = 0.93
